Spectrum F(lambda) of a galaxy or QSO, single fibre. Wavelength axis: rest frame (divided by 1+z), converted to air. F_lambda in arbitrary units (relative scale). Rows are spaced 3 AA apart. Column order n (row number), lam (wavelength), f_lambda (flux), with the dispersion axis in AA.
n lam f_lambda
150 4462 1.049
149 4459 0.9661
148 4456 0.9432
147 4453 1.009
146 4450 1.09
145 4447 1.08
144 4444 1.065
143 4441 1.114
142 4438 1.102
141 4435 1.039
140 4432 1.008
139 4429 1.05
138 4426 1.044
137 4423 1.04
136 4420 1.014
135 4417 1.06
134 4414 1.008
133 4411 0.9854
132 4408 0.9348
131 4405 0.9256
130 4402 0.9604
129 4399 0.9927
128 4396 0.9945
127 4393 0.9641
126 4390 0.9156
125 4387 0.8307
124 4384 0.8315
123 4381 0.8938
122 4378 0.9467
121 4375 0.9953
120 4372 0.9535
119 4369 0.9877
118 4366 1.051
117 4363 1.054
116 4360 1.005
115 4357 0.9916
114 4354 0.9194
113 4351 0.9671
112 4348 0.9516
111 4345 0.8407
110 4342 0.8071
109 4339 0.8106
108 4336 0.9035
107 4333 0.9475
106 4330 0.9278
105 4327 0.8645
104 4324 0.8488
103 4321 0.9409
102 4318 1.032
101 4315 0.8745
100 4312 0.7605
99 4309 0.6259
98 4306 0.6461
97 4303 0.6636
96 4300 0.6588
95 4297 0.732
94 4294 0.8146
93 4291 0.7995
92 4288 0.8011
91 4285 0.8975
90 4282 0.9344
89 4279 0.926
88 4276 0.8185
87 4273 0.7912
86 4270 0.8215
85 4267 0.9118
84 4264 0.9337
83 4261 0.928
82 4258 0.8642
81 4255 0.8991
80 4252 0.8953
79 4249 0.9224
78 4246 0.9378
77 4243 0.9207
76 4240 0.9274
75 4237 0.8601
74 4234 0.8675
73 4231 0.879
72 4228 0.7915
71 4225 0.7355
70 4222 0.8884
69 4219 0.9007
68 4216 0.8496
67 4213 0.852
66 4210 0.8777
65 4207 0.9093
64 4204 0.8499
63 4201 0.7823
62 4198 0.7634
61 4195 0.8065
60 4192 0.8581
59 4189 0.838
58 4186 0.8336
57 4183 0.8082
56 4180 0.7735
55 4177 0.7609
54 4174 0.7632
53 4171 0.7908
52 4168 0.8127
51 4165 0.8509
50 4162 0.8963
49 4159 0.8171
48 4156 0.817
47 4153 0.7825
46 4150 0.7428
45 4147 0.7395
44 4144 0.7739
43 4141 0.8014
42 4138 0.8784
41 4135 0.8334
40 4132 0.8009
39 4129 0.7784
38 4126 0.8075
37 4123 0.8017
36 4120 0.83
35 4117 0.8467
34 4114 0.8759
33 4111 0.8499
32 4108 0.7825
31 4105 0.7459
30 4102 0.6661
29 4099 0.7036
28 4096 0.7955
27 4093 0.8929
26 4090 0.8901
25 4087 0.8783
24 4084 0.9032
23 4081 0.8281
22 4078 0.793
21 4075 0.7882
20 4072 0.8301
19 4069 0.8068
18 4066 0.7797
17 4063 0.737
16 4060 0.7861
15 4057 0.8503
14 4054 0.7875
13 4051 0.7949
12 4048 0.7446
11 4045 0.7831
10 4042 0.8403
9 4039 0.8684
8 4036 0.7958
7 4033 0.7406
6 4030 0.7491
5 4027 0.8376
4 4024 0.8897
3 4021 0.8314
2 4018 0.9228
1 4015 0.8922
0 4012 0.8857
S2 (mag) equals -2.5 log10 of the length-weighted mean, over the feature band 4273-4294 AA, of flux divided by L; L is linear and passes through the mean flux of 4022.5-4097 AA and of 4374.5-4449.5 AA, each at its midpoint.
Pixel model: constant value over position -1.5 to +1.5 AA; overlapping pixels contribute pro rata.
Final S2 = 0.090 mag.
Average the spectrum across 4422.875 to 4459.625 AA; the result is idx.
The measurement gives 1.04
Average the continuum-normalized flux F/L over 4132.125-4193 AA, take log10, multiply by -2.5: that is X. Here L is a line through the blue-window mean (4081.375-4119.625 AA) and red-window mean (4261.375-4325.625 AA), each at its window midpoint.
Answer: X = 0.02 mag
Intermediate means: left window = 0.82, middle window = 0.808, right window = 0.823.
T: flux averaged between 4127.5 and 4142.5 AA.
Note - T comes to 0.819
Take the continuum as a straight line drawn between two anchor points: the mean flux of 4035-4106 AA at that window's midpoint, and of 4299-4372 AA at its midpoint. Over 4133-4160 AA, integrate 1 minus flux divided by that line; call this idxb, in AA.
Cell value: 0.9 AA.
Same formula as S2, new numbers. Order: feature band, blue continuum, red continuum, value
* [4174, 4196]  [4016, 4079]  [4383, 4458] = 0.092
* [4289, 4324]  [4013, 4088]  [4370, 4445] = 0.201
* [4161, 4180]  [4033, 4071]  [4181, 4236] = 0.027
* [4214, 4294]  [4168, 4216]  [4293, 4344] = -0.071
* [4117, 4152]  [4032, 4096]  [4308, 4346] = 0.037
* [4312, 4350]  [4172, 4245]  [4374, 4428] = 0.032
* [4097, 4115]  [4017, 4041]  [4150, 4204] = 0.067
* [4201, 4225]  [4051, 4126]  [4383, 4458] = 0.026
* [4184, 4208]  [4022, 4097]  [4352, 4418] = 0.063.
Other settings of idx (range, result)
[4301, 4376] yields 0.893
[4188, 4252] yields 0.859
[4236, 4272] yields 0.901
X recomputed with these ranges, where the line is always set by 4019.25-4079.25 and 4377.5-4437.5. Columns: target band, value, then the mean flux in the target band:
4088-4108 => 0.05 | 0.785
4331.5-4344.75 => 0.09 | 0.865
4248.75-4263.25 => 0.00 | 0.902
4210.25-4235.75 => 0.05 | 0.847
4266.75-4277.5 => 0.10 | 0.827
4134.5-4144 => 0.02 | 0.828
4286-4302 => 0.20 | 0.762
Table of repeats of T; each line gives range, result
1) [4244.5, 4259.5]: 0.904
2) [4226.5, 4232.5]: 0.835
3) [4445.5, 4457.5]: 1.03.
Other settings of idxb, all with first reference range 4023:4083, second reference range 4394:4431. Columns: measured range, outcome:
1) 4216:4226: 0.5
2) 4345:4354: 0.3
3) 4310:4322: 0.7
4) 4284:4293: 1.0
